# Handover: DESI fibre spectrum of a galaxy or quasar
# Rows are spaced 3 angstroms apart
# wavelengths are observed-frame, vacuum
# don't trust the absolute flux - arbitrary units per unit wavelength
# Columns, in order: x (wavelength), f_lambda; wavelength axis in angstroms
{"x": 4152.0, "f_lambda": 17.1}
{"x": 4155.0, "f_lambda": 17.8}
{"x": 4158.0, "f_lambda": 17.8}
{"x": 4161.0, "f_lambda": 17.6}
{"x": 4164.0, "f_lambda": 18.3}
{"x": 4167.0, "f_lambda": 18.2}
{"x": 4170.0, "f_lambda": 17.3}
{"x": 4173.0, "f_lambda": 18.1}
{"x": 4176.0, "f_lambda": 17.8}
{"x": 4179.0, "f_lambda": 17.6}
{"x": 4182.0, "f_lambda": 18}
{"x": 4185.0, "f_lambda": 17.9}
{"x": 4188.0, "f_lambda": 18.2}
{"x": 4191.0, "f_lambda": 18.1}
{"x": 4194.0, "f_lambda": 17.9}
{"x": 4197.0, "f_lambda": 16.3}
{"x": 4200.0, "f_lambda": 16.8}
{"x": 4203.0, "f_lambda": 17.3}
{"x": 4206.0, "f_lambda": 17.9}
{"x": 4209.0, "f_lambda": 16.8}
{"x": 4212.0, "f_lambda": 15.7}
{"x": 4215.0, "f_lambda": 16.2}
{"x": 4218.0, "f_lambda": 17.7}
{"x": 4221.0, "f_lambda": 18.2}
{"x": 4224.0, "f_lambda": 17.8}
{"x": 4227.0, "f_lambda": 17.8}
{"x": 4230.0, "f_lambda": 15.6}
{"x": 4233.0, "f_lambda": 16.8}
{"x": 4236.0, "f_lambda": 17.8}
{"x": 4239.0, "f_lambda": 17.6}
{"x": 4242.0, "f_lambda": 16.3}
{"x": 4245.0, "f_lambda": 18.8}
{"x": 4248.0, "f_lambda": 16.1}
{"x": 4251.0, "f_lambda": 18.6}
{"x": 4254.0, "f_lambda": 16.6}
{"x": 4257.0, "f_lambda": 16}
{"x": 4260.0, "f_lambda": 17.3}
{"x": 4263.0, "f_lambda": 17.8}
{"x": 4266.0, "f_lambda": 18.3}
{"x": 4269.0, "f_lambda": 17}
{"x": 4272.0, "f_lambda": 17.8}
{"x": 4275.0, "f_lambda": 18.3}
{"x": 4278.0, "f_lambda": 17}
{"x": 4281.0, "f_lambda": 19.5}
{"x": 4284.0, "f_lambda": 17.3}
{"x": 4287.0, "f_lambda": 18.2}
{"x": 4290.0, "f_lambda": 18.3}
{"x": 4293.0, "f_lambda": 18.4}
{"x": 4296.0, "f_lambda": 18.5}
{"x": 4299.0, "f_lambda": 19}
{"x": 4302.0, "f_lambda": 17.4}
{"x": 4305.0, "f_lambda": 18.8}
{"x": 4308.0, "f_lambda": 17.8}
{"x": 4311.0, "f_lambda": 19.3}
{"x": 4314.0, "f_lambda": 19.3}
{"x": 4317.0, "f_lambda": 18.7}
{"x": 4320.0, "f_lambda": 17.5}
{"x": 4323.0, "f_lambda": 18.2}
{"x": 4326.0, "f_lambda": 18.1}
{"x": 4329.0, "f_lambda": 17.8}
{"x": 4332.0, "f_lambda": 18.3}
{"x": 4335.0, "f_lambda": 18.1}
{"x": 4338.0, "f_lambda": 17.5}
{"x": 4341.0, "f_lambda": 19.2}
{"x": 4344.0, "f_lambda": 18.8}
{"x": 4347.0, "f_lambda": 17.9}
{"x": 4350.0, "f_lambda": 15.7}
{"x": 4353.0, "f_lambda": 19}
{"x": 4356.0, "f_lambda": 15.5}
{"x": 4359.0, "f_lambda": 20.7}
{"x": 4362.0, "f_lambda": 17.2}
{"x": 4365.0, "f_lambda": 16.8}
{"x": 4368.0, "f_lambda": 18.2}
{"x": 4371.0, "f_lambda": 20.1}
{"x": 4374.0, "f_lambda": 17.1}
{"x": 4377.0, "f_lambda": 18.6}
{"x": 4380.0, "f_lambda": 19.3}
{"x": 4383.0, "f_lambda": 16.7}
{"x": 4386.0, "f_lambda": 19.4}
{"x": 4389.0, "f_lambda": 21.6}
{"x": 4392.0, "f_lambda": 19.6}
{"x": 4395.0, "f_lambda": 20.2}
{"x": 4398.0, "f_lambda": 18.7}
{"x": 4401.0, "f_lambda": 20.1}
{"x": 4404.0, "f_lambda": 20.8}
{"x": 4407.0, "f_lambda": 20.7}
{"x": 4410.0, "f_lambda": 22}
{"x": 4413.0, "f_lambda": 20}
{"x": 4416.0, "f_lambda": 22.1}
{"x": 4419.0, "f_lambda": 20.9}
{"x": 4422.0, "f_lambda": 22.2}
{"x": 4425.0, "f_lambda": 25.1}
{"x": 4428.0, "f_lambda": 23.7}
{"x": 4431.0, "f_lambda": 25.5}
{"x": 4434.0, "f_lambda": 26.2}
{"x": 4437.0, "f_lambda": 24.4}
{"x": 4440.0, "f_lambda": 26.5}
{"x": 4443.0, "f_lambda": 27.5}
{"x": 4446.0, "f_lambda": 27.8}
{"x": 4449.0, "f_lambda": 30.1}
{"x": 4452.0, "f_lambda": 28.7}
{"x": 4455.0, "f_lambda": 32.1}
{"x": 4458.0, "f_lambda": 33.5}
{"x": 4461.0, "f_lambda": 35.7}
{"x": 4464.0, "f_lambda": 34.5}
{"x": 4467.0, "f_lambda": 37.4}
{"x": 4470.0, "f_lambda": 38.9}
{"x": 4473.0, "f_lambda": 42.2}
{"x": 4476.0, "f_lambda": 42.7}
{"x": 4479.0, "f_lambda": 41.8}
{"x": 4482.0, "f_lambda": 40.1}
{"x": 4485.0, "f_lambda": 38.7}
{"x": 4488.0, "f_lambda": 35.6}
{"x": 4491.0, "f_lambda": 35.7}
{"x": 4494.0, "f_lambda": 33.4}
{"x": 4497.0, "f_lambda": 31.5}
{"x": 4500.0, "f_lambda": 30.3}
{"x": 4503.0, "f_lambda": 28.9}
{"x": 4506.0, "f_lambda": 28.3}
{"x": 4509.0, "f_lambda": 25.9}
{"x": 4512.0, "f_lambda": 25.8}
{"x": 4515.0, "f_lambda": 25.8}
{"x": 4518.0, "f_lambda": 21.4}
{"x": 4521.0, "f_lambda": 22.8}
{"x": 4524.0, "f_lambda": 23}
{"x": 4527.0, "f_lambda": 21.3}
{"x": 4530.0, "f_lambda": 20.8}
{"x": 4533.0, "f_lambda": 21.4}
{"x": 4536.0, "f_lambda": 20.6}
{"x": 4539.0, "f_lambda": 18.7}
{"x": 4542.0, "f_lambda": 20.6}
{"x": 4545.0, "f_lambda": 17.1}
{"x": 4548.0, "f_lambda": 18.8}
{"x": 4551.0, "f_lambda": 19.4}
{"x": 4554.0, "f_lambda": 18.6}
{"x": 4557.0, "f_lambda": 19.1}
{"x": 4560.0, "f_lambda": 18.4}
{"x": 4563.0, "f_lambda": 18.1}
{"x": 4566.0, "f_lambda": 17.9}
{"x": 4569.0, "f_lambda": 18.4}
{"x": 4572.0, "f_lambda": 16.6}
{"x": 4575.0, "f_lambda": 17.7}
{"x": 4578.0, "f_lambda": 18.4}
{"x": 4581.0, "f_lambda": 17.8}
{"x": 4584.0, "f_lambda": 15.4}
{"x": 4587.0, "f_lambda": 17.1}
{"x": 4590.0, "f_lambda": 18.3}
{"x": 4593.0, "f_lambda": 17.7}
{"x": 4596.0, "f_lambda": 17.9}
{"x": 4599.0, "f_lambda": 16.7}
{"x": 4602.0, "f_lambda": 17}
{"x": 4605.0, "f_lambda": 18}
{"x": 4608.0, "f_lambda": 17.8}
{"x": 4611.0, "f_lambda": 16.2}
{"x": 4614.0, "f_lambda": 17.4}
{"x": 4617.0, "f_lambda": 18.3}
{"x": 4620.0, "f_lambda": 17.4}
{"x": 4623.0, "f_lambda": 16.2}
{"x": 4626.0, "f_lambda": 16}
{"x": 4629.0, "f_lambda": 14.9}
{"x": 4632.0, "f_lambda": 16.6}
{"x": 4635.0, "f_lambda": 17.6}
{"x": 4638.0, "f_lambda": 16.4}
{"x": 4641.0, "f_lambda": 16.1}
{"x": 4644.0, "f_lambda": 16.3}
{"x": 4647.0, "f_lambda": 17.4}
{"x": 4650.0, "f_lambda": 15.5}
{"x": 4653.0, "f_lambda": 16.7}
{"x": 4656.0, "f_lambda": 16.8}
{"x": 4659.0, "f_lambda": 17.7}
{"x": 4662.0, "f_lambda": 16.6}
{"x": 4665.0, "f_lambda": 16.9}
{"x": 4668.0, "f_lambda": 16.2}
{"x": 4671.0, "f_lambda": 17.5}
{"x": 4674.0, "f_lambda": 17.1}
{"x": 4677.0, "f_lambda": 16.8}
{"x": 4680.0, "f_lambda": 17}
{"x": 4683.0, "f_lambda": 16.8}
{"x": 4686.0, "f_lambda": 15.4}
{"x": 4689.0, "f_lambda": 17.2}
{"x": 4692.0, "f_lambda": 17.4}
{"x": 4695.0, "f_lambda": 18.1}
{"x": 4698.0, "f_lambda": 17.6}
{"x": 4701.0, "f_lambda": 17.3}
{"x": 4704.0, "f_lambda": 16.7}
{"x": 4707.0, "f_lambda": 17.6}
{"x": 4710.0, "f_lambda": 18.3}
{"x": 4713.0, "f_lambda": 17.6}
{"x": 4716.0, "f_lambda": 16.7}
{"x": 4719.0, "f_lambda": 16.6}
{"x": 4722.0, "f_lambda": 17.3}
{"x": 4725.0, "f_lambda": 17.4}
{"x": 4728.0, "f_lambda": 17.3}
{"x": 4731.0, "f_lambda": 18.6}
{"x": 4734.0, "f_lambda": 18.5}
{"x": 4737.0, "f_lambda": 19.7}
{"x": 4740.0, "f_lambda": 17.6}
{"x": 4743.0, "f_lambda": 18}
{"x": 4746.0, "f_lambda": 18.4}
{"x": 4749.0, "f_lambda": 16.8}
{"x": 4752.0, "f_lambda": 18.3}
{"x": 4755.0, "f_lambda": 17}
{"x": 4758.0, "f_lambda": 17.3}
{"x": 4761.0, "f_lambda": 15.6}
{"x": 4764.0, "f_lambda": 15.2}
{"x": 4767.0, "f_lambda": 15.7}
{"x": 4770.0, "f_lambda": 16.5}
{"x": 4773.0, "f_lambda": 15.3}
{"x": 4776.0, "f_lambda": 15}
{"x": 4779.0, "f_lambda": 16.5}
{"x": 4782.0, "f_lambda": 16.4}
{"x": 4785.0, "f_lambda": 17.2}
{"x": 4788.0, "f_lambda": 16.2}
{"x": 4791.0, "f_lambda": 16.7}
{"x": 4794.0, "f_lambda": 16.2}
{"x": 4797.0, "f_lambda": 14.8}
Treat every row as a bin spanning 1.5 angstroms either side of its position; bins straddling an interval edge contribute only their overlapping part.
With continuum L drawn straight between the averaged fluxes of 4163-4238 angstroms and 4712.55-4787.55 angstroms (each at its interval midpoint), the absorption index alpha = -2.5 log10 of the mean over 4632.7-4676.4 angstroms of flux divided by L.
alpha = 0.02 mag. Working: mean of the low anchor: 17.4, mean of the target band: 16.8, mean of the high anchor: 17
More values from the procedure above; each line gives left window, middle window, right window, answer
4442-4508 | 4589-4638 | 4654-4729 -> 0.34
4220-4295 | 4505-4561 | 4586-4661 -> -0.24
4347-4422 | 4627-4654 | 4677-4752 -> 0.10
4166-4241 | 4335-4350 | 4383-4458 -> 0.18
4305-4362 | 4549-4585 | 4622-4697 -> -0.06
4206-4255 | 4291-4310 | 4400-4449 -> 0.07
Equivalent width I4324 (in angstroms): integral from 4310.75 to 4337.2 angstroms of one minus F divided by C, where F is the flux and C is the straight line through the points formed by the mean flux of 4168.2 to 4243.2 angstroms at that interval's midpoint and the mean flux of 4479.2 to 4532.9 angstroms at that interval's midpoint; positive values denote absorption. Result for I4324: 4.3 angstroms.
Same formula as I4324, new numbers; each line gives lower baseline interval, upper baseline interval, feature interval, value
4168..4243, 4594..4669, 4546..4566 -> -2.0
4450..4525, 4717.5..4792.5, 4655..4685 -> 6.9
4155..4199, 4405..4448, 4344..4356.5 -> 2.7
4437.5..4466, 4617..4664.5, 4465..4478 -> -4.9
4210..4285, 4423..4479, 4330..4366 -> 9.5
